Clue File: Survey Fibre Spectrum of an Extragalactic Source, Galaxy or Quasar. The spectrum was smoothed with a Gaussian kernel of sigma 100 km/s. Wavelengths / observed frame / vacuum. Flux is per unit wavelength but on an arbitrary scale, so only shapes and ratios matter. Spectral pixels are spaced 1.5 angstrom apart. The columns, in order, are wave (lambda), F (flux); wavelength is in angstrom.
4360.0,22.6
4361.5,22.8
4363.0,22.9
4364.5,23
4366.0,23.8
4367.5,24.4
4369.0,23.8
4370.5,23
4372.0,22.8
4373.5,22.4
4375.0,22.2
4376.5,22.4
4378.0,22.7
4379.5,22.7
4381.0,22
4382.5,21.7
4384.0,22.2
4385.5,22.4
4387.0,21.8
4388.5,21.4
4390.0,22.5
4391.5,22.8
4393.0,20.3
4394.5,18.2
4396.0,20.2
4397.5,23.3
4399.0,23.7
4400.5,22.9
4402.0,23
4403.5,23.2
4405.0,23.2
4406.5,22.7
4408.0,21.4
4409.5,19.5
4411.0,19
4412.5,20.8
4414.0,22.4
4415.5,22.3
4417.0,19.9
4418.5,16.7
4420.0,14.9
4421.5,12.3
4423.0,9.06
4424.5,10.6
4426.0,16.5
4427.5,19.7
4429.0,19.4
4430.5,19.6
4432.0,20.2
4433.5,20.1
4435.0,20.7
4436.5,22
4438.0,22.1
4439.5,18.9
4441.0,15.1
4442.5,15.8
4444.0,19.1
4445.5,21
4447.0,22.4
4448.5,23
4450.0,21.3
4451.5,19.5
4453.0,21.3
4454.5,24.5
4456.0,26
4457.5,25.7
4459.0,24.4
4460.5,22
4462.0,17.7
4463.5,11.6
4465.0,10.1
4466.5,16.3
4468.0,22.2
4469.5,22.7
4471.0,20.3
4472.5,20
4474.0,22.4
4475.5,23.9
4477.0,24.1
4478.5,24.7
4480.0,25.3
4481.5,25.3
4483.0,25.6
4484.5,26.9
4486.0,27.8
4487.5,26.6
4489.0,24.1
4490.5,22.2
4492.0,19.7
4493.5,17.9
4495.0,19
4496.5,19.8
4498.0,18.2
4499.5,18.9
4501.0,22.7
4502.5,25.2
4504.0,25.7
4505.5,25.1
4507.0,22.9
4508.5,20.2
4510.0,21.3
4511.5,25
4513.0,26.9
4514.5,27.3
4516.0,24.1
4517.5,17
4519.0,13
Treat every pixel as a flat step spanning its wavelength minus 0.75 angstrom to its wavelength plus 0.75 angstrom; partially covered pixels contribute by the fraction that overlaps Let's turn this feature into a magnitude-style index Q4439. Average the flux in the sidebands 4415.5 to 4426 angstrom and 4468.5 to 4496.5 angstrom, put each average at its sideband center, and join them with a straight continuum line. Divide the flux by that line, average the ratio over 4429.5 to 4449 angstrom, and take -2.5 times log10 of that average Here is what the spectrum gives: -0.161 mag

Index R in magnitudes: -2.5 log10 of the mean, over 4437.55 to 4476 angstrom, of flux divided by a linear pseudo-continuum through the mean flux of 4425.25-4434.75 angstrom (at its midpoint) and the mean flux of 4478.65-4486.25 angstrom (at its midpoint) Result 0.12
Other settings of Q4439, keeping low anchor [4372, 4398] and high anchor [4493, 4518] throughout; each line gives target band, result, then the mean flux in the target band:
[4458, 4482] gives 0.07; 20.8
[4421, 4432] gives 0.37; 15.7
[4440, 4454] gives 0.11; 19.9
